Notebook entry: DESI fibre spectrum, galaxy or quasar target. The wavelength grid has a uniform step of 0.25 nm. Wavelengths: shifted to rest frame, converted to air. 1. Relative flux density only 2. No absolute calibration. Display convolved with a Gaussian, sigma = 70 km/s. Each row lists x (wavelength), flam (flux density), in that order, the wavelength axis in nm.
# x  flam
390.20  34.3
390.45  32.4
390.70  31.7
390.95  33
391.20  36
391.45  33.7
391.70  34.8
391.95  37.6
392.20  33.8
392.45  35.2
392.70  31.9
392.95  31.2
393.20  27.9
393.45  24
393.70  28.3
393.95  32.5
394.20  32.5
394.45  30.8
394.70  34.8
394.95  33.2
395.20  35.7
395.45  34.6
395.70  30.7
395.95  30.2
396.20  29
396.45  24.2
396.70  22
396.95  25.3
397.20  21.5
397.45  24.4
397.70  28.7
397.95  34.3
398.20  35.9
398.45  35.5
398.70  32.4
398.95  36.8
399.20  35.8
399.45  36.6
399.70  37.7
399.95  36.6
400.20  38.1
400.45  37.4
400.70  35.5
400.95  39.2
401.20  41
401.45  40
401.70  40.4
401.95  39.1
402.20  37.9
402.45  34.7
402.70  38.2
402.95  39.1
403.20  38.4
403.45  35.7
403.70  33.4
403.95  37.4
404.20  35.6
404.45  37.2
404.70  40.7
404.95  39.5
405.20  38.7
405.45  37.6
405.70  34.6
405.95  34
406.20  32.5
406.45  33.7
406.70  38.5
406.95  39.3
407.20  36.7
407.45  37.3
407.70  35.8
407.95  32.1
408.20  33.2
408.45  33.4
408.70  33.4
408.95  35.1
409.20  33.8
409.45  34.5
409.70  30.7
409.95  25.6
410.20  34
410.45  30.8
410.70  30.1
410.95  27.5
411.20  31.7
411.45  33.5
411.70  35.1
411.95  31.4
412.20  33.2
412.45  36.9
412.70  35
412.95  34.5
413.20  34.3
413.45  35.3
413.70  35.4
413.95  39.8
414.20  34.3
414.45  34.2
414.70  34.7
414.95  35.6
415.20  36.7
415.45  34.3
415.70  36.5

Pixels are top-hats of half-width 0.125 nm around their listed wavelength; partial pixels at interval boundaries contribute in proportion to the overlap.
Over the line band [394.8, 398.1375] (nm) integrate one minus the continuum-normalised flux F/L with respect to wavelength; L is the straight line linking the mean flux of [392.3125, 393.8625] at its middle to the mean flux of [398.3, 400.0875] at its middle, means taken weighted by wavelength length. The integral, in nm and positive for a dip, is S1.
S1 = 0.42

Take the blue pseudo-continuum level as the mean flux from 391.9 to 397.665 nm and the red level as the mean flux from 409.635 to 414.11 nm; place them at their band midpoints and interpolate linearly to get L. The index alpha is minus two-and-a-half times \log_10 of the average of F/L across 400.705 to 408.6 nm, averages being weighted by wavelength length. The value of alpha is -0.16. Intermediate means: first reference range 29.9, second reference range 33.1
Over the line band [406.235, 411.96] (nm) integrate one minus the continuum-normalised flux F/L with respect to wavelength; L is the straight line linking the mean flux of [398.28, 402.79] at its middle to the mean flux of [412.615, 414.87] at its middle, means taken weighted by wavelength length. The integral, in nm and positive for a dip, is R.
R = 0.42 nm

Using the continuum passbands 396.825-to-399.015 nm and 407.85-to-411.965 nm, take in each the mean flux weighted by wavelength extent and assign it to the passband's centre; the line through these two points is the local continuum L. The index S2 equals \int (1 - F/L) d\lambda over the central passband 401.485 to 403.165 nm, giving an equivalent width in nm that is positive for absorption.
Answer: -0.40 nm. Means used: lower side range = 30.4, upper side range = 32.1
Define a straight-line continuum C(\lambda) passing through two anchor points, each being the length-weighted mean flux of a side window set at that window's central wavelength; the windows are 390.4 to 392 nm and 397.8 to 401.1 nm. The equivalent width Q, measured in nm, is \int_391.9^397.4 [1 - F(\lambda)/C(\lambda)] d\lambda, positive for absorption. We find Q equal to 0.760 nm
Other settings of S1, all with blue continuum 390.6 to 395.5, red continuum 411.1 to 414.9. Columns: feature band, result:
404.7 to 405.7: -0.13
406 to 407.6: -0.10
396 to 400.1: 0.26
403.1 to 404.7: -0.14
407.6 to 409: 0.02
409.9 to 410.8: 0.10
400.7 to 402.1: -0.25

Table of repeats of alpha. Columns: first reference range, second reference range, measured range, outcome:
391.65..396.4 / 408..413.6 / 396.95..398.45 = 0.10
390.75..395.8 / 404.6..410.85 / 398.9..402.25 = -0.13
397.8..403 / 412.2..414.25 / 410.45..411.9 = 0.14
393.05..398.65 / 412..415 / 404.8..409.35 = -0.07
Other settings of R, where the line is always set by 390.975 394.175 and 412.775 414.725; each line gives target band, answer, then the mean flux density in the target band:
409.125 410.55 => 0.13 nm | 31.5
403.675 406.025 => -0.21 nm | 37.1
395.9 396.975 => 0.23 nm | 25.9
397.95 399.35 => -0.09 nm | 35.2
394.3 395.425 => -0.04 nm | 33.7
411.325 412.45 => 0.04 nm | 33.7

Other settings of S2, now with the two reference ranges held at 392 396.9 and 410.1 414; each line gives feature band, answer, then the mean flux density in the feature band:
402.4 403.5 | -0.19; 37.5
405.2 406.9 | -0.16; 35.6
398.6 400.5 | -0.30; 36.4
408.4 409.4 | -0.03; 34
